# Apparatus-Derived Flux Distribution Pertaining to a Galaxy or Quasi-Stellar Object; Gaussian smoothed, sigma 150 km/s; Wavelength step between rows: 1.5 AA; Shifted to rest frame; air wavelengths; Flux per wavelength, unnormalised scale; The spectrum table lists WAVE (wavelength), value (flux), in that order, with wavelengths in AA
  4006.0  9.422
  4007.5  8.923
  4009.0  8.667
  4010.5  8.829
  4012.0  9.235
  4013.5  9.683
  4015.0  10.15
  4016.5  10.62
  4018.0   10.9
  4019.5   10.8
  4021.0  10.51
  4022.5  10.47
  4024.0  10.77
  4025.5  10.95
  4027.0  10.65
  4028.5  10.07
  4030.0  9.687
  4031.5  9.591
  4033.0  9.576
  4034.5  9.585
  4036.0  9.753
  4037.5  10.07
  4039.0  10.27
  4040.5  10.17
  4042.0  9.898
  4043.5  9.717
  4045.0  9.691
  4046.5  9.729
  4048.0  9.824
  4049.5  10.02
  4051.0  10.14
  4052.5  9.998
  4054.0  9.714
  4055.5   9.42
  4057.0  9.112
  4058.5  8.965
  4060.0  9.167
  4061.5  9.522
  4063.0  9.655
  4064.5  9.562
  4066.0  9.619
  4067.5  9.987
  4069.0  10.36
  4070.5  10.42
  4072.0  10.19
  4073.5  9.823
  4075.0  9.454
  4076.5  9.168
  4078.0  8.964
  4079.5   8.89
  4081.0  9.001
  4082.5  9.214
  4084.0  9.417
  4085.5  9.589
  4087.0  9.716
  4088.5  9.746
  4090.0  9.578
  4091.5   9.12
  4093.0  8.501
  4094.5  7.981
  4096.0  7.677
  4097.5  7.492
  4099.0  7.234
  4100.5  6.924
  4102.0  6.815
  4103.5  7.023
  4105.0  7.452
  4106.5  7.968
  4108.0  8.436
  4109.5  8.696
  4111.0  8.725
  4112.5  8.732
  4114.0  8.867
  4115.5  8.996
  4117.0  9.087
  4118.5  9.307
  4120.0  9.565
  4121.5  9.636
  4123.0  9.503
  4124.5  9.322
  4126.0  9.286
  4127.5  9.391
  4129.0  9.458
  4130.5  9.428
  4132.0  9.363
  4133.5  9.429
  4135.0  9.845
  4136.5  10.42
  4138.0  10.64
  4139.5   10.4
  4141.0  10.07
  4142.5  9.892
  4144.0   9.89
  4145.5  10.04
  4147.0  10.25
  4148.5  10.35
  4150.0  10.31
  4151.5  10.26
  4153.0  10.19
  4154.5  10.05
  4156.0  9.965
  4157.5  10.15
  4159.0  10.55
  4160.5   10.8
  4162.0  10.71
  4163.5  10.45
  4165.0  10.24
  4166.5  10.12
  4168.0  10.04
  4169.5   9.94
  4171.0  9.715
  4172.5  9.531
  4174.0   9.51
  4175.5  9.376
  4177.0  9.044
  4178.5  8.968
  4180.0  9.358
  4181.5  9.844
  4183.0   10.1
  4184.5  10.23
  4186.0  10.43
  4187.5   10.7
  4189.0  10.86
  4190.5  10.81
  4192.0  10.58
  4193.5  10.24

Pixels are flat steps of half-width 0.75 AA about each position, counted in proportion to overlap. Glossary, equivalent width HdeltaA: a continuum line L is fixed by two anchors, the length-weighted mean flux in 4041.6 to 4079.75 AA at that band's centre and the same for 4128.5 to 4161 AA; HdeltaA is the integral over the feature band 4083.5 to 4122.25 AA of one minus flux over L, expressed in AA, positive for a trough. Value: 5.2 AA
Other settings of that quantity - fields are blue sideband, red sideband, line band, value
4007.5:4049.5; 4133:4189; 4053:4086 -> 1.6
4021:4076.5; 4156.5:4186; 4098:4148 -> 4.2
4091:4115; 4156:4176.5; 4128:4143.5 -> -1.4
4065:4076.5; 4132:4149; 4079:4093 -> 0.9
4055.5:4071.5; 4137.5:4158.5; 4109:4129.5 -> 1.7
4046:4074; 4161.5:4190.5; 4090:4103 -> 2.7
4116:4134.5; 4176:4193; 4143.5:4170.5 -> -1.3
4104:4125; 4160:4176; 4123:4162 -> -2.1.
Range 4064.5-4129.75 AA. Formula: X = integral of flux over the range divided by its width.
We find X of 8.95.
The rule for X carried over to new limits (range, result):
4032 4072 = 9.77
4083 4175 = 9.37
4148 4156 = 10.2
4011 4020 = 10.2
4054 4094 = 9.46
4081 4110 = 8.36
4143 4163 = 10.3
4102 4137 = 8.98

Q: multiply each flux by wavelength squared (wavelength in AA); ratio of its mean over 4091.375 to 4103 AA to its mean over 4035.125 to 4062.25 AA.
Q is 0.80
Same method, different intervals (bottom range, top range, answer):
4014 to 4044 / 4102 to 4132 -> 0.91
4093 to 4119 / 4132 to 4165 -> 1.29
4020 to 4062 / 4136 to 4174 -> 1.09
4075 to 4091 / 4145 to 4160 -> 1.13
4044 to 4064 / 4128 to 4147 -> 1.07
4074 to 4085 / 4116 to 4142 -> 1.08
